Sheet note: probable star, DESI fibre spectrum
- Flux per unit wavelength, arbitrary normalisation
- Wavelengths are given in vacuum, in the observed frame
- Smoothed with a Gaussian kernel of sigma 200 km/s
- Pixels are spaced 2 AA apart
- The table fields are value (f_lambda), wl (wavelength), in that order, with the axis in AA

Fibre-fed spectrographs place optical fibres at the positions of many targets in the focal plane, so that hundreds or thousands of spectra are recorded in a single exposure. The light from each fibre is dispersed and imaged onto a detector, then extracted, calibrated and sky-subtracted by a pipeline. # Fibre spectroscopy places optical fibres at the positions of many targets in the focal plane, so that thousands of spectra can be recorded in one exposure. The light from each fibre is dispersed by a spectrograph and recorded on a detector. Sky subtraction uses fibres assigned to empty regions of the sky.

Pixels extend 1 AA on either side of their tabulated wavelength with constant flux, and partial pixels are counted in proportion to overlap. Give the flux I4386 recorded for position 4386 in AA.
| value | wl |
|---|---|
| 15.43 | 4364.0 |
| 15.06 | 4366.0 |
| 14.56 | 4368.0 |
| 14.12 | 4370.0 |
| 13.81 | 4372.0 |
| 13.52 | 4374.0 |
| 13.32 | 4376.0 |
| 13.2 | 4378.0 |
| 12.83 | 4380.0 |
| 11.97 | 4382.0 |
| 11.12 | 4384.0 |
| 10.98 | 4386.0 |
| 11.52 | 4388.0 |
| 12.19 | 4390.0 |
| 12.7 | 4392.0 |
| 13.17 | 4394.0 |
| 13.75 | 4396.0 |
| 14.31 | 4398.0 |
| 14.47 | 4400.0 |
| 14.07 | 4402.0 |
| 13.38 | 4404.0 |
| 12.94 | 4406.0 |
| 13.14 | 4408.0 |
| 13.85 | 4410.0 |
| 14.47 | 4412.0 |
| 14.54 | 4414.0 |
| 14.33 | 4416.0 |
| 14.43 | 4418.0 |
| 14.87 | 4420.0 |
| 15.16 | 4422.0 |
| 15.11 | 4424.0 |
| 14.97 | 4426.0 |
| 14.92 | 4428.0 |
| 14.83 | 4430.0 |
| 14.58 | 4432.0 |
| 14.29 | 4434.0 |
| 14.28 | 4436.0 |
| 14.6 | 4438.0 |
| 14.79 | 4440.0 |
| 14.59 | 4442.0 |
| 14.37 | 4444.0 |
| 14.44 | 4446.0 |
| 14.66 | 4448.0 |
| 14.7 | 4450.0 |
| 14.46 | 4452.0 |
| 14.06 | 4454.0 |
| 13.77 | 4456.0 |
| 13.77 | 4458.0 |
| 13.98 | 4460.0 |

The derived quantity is 10.98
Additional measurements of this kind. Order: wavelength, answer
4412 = 14.47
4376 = 13.32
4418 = 14.43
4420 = 14.87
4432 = 14.58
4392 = 12.7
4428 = 14.92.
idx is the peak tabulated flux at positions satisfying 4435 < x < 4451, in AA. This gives 14.79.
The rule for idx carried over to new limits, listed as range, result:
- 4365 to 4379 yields 15.06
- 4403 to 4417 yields 14.54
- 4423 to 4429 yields 15.11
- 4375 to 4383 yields 13.32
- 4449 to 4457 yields 14.7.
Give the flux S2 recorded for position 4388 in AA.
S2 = 11.52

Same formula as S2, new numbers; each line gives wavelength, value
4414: 14.54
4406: 12.94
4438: 14.6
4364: 15.43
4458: 13.77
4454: 14.06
